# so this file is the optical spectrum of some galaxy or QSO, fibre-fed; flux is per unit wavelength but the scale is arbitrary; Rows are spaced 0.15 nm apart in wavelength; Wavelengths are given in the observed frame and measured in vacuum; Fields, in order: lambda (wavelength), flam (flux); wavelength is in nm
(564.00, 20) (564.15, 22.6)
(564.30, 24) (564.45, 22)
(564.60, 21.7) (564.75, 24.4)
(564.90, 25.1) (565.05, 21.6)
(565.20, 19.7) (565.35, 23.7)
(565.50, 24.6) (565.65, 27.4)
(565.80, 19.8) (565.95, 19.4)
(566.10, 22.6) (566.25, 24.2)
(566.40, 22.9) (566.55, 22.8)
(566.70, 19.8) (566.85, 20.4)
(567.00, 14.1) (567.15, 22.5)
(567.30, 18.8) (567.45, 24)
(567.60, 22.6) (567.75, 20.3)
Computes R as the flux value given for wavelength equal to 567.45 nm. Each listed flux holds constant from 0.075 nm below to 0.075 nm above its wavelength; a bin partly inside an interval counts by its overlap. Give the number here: 24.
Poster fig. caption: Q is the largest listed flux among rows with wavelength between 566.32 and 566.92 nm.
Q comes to 22.9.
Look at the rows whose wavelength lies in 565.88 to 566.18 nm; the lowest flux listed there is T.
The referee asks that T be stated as 19.4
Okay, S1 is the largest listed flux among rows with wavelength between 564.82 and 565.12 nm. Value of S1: 25.1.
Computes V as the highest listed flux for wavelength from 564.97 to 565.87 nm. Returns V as 27.4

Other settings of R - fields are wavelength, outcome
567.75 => 20.3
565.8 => 19.8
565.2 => 19.7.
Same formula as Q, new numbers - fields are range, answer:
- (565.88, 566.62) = 24.2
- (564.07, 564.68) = 24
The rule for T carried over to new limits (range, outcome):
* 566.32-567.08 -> 14.1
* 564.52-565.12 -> 21.6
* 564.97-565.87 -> 19.7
